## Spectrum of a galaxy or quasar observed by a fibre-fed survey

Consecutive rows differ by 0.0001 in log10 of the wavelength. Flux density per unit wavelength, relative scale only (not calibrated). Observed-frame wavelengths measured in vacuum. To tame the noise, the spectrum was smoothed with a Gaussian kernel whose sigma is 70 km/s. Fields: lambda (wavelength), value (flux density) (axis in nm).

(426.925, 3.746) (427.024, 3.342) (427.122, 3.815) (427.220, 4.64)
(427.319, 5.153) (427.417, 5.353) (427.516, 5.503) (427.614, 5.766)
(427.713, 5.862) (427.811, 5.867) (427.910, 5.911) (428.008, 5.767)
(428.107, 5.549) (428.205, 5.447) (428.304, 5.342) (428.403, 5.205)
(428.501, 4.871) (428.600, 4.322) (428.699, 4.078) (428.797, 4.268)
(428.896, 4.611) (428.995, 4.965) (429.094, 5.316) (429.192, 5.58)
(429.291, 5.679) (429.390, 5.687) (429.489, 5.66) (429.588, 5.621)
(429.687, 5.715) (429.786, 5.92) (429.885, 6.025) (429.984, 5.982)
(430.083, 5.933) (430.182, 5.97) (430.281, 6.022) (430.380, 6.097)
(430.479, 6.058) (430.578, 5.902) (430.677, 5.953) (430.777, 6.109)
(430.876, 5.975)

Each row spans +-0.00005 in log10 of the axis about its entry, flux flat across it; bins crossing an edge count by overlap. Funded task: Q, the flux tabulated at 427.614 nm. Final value 5.766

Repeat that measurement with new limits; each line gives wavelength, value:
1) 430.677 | 5.953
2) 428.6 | 4.322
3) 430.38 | 6.097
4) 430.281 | 6.022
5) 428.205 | 5.447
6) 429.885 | 6.025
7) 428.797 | 4.268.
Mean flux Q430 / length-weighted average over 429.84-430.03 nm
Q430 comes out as 6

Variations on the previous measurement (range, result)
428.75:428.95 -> 4.44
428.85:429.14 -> 4.96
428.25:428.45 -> 5.26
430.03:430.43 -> 6.01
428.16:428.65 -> 5.03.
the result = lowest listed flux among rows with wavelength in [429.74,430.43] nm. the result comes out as 5.92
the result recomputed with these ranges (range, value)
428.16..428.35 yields 5.342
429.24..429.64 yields 5.621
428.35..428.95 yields 4.078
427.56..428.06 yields 5.766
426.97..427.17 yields 3.342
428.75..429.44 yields 4.268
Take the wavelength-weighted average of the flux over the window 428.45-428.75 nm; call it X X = 4.44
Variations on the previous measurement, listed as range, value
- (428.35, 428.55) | 5.05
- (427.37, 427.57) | 5.43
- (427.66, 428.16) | 5.79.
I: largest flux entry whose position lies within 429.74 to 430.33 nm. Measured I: 6.025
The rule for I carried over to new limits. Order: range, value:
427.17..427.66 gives 5.766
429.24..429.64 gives 5.687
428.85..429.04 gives 4.965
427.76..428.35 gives 5.911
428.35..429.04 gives 5.205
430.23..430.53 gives 6.097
